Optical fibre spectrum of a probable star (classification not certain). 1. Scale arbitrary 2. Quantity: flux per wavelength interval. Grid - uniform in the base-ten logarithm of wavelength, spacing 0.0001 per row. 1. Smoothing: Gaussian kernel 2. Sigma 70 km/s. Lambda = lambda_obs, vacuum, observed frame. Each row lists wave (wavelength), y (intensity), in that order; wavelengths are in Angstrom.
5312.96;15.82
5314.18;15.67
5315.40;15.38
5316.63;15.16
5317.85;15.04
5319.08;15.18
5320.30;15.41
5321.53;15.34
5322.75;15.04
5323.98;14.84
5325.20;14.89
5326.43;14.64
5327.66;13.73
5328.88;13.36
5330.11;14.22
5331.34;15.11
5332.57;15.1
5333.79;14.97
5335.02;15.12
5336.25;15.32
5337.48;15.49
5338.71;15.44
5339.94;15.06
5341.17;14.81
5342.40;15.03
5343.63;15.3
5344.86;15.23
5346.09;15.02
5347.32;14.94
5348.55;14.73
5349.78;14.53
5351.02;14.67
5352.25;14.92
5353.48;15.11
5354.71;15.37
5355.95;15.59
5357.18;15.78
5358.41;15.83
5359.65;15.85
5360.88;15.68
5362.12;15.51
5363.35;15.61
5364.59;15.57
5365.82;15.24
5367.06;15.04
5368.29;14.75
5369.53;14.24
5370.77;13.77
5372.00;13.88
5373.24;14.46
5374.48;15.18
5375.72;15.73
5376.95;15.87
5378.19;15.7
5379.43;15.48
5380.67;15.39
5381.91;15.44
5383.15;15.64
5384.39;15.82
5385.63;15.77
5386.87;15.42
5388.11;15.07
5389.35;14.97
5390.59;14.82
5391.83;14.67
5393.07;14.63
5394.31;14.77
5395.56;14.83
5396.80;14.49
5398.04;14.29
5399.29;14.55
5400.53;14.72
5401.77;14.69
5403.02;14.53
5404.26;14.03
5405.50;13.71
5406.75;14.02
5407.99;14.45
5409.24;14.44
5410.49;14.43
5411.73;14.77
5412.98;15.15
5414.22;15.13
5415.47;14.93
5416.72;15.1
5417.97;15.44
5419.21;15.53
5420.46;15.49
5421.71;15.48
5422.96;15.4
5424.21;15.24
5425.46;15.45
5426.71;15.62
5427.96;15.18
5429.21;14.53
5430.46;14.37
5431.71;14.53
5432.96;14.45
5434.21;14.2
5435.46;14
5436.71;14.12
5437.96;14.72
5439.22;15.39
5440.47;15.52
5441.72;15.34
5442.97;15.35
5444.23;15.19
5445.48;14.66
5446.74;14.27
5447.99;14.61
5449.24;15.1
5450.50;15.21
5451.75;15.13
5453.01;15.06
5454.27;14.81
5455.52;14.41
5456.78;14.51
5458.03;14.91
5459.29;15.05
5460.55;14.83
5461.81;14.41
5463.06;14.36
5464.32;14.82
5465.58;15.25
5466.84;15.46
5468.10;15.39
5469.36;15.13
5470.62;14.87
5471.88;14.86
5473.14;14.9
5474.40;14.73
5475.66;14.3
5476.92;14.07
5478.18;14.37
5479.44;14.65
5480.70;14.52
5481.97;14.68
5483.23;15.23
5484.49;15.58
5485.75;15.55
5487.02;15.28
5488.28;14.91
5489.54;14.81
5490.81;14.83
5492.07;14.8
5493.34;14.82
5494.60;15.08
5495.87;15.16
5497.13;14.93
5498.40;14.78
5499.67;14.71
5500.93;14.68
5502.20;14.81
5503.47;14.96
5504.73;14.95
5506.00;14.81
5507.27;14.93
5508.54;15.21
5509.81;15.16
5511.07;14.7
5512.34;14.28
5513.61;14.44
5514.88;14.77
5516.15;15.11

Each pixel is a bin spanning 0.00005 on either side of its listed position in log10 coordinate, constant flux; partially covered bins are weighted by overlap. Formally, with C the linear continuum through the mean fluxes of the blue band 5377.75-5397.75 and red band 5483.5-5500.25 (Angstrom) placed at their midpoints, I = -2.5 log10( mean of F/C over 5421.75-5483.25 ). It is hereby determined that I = 0.02 mag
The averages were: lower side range 15.2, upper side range 15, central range 14.8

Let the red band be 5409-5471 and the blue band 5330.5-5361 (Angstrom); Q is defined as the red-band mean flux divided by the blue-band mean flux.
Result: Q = 1.0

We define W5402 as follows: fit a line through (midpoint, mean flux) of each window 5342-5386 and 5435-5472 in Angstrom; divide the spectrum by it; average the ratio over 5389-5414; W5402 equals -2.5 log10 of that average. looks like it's 0.04 mag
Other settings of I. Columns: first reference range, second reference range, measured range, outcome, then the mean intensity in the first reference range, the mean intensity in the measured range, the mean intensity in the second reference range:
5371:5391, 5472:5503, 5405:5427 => 0.011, 15.3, 15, 14.8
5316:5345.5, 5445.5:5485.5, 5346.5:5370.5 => -0.019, 14.9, 15.2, 14.8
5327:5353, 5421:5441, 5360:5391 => -0.025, 14.9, 15.2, 14.9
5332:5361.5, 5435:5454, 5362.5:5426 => 0.007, 15.2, 15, 14.9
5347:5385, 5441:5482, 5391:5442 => 0.016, 15.2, 14.8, 14.8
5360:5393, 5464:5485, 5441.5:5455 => -0.001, 15.2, 15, 14.9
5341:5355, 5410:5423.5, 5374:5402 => -0.003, 15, 15.1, 15.2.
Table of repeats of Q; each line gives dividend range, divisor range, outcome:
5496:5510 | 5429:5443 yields 1.01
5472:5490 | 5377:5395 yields 0.97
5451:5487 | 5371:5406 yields 0.99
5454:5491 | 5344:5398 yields 0.98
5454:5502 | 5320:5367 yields 0.98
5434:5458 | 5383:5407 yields 1.00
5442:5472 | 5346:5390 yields 0.98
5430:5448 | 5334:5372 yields 0.97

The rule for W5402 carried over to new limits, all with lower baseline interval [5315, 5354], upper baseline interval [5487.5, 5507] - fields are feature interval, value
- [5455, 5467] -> 0.008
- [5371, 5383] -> -0.021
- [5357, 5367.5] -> -0.045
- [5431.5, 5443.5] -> 0.009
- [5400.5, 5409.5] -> 0.046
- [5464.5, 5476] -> -0.008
